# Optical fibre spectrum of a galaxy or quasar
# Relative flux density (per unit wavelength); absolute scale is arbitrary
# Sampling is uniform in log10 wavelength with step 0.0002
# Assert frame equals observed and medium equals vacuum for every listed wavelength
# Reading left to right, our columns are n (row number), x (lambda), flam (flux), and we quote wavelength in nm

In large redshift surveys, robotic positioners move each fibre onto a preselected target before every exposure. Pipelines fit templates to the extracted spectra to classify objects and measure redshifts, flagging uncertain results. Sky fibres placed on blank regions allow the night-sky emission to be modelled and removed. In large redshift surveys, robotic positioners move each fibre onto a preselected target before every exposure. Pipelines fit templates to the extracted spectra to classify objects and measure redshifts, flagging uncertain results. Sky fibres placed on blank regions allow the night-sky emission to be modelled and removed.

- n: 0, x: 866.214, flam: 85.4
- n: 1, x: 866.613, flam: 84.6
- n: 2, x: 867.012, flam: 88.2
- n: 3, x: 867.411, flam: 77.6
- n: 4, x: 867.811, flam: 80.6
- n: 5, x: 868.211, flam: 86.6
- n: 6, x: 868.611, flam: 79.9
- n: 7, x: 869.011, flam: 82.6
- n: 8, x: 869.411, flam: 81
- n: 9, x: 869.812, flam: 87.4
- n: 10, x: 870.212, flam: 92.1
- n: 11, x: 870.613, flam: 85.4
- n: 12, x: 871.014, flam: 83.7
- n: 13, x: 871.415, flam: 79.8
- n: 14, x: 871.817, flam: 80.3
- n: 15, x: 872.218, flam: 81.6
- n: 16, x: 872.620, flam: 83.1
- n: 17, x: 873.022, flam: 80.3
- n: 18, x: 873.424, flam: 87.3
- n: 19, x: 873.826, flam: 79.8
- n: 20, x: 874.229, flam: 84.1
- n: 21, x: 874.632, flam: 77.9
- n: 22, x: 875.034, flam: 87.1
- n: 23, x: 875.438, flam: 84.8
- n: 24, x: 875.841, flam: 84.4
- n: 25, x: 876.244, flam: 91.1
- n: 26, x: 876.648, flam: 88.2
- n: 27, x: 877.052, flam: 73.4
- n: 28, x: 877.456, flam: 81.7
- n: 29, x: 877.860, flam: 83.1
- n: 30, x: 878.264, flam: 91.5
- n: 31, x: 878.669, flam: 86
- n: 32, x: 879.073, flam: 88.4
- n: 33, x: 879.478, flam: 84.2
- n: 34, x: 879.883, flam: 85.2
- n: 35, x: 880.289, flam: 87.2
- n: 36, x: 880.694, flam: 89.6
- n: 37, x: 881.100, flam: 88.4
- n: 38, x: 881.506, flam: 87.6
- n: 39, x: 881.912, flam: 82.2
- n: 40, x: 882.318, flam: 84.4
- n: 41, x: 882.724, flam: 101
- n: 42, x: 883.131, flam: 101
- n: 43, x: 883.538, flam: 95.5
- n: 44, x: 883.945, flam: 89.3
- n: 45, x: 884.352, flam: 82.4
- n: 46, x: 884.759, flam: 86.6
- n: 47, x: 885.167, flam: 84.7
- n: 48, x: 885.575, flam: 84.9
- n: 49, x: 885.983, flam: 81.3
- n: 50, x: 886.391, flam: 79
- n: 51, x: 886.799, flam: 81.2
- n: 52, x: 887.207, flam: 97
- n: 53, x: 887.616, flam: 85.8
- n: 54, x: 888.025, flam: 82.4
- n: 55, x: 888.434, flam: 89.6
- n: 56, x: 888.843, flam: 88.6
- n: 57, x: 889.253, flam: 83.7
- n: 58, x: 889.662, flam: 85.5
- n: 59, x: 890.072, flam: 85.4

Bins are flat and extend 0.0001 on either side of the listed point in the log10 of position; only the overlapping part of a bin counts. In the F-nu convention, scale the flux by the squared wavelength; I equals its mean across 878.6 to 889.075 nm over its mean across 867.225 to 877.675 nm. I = 1.08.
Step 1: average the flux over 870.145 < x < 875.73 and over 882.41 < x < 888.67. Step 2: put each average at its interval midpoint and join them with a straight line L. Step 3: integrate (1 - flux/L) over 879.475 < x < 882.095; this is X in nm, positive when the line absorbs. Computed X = -0.010 nm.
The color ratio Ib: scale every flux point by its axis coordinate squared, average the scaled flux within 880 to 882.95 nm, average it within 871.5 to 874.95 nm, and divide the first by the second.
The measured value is 1.1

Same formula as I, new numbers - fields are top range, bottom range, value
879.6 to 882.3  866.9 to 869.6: 1.08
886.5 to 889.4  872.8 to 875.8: 1.08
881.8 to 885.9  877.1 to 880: 1.06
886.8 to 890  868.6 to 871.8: 1.08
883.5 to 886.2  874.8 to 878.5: 1.03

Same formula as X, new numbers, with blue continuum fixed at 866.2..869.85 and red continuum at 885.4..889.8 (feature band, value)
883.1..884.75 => -0.107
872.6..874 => 0.018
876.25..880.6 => -0.050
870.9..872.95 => 0.050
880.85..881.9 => -0.029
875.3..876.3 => -0.027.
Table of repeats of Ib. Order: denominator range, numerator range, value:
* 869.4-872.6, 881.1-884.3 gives 1.11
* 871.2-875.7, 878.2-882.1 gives 1.07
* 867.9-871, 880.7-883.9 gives 1.11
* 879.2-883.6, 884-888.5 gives 0.96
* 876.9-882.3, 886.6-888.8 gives 1.04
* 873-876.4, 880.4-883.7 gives 1.10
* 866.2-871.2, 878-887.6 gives 1.08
